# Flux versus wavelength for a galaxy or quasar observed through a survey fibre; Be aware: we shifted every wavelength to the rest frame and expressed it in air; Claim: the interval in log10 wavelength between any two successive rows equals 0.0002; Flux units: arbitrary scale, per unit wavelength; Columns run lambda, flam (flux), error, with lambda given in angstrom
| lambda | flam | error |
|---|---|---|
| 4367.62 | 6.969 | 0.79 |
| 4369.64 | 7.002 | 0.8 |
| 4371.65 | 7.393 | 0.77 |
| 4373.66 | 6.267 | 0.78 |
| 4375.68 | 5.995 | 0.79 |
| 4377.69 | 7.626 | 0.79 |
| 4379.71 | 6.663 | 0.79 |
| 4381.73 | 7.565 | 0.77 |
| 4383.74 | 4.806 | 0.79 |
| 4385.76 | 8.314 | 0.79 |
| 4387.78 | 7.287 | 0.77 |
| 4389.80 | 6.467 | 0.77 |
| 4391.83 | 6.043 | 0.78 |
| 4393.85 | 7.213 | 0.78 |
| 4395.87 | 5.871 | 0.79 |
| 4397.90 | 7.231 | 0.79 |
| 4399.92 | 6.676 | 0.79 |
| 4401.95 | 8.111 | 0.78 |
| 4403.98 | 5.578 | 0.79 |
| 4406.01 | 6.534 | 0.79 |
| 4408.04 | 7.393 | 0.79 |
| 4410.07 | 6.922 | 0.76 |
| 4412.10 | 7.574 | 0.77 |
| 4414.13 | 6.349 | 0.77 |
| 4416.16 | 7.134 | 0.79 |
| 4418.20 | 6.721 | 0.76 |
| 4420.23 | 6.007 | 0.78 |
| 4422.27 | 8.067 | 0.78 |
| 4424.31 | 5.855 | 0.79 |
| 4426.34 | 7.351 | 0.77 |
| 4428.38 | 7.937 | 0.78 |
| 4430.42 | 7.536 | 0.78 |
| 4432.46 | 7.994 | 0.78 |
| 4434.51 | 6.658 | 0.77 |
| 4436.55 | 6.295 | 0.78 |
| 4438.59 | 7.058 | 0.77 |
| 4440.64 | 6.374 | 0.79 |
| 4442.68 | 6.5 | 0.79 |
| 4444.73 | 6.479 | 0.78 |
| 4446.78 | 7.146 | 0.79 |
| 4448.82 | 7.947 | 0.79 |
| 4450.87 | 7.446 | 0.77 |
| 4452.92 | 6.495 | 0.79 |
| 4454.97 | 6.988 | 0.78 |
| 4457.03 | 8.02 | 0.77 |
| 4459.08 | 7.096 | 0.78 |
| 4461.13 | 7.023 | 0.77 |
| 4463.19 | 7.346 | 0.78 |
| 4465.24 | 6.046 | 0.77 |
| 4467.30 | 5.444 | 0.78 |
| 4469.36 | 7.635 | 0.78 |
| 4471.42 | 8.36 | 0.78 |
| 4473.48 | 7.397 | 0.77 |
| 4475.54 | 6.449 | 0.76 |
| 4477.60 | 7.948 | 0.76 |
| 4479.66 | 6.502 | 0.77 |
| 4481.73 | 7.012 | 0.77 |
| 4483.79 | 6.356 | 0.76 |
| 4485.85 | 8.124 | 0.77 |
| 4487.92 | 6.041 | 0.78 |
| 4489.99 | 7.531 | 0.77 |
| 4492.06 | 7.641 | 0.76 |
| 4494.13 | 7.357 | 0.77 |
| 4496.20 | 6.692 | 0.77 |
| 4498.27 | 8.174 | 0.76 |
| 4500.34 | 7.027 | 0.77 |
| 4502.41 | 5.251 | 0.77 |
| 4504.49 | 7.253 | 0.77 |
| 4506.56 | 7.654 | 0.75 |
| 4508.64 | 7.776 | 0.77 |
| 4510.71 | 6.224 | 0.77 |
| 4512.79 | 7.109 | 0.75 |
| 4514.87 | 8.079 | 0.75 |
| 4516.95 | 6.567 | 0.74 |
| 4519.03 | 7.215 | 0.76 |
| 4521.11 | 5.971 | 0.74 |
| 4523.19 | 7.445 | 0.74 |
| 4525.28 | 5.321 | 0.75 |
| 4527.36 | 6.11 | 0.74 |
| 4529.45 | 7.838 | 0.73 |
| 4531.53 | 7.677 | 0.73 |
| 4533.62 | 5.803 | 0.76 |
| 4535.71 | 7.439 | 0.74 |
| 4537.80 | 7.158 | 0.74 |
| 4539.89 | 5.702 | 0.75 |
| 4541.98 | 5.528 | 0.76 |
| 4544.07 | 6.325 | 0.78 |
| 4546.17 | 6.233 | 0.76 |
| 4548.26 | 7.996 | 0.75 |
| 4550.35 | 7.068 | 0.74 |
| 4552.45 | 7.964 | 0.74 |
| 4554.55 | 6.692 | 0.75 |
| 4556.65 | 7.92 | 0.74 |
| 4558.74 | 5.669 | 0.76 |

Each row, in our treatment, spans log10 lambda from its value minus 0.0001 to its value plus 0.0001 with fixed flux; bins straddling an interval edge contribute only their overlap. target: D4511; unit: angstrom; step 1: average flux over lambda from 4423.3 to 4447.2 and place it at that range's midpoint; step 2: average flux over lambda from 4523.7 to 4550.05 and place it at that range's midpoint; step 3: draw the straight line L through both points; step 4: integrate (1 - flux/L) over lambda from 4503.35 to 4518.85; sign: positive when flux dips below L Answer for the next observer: -1.2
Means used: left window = 6.93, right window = 6.63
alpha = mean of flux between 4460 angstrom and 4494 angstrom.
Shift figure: 7.06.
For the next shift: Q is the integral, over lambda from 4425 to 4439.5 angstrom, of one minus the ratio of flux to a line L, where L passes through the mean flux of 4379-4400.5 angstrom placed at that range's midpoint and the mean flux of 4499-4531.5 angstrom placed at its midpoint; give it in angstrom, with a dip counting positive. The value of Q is -0.9 angstrom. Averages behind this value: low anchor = 6.74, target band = 7.23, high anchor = 6.9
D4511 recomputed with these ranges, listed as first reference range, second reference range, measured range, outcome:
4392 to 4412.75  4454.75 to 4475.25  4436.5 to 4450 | 0.3 angstrom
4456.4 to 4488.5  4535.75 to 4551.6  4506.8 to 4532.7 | -0.7 angstrom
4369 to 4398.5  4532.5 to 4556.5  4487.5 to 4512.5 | -1.1 angstrom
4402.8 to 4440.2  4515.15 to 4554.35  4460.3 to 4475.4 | -0.3 angstrom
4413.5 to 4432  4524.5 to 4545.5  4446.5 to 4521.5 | -3.9 angstrom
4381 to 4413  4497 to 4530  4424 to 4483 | -1.5 angstrom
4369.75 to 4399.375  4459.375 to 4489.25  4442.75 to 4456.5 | -0.3 angstrom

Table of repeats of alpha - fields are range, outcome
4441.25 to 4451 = 7.05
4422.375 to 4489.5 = 7.04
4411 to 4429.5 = 7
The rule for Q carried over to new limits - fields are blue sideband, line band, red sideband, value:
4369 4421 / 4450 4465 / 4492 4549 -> -0.7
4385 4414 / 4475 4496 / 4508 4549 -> -0.9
